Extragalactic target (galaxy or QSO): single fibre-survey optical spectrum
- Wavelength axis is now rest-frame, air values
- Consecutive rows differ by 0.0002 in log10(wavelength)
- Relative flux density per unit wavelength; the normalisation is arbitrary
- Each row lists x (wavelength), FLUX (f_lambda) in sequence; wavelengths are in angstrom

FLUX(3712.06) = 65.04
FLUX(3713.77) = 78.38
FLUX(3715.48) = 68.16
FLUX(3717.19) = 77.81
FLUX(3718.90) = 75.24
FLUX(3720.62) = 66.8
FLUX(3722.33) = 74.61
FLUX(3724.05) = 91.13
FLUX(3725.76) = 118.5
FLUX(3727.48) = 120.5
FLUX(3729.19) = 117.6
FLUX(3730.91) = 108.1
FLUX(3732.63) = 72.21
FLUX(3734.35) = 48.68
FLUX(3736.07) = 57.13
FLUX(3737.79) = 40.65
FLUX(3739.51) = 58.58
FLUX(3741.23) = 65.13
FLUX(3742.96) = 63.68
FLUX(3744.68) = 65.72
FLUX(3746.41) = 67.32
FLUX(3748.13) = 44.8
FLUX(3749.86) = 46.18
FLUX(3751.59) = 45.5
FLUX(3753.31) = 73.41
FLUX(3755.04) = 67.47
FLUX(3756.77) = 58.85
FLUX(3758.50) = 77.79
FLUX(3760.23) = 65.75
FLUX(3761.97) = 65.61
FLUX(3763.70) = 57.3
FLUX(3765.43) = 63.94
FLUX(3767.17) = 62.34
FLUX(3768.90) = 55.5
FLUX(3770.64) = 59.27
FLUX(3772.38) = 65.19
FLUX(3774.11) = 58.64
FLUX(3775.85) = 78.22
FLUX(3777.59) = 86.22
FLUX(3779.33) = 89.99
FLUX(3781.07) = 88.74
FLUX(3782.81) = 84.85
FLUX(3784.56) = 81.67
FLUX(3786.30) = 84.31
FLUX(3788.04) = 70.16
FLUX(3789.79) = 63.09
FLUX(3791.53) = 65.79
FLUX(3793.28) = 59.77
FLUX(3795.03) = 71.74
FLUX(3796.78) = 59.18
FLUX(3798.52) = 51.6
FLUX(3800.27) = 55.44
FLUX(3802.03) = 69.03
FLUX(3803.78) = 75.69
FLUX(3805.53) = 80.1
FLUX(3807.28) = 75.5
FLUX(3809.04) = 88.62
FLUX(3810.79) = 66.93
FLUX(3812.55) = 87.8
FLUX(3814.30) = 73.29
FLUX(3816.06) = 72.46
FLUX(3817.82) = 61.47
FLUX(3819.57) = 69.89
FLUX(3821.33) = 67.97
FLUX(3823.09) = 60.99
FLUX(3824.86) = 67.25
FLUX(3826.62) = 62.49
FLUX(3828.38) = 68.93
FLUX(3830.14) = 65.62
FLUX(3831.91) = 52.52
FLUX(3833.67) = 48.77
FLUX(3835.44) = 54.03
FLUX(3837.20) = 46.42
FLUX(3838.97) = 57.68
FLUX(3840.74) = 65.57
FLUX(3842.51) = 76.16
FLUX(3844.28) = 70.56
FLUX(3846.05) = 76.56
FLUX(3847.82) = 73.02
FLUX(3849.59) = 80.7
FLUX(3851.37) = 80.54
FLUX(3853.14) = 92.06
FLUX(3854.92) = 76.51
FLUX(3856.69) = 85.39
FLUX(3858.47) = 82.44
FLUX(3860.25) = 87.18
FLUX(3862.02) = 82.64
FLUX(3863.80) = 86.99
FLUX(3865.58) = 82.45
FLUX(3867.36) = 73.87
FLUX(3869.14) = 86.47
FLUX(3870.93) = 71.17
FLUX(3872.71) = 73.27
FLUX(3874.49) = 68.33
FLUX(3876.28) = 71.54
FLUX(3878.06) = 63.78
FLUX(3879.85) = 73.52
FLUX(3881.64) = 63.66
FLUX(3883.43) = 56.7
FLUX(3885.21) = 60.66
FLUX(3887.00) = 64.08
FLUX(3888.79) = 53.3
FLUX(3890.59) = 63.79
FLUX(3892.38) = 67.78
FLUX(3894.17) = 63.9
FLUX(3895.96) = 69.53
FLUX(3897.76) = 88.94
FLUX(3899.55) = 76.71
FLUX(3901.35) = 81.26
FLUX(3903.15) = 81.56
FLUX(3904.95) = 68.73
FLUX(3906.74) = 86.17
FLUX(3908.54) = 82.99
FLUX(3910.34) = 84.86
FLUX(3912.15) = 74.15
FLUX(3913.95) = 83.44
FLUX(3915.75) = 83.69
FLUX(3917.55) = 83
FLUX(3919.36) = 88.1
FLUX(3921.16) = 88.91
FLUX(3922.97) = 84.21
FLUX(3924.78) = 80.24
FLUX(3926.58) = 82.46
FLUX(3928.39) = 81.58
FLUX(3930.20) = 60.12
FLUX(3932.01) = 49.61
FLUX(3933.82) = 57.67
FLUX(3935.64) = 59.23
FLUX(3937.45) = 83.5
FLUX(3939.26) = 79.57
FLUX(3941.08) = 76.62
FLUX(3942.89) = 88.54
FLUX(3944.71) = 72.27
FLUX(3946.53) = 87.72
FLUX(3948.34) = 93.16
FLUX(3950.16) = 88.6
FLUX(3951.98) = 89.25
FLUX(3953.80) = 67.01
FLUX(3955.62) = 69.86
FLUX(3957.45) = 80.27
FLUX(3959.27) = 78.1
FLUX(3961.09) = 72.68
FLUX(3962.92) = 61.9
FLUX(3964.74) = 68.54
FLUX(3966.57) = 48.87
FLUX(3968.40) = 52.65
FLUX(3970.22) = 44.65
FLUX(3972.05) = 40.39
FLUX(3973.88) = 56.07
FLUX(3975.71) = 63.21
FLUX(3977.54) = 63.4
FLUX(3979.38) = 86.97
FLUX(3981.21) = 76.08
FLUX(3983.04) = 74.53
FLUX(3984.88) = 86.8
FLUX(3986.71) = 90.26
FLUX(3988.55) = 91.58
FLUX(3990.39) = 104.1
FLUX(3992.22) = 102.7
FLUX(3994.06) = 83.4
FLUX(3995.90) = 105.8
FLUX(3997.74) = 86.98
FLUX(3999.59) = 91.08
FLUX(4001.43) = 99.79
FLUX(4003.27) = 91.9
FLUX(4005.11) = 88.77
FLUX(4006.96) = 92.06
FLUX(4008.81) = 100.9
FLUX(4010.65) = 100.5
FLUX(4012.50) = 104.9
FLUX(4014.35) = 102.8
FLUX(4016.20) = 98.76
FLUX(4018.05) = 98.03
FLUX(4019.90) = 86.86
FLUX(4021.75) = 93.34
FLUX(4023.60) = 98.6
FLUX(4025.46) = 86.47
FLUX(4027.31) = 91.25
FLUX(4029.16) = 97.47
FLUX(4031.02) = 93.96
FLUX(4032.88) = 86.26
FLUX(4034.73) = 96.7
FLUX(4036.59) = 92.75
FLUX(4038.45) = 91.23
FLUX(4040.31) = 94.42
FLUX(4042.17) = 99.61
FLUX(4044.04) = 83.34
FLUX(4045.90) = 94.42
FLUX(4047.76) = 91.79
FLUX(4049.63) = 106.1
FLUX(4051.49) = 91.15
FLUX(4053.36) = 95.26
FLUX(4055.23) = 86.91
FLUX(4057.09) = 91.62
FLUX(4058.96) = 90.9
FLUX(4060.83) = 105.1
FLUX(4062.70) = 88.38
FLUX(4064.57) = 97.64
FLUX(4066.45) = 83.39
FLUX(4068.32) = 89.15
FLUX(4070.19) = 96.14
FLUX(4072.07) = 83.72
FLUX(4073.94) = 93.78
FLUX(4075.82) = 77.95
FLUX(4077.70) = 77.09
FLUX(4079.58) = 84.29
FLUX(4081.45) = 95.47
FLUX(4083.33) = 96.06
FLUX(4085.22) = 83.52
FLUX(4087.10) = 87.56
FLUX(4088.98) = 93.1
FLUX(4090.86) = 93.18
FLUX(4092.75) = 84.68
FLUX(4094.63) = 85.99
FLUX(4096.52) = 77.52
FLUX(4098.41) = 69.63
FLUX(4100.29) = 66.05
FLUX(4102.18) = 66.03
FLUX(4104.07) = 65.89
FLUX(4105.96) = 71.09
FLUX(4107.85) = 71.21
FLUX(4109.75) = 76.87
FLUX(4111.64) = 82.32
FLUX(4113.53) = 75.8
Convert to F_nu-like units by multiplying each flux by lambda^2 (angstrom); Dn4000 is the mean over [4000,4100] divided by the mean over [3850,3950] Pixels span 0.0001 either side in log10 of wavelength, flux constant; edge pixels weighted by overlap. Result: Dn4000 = 1.29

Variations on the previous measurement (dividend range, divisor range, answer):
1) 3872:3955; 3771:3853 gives 1.13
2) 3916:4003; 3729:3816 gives 1.24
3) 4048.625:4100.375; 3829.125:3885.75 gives 1.38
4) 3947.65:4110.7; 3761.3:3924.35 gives 1.30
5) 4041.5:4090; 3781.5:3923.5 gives 1.39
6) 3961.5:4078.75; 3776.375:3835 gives 1.38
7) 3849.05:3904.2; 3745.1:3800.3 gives 1.18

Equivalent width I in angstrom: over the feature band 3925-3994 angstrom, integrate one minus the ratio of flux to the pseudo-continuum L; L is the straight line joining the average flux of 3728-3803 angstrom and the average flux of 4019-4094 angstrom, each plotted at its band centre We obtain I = 7.7 angstrom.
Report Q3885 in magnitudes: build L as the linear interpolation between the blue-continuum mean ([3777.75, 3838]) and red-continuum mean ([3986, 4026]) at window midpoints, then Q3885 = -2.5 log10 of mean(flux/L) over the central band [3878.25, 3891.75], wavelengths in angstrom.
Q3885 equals 0.26 mag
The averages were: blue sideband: 69.1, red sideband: 95.5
